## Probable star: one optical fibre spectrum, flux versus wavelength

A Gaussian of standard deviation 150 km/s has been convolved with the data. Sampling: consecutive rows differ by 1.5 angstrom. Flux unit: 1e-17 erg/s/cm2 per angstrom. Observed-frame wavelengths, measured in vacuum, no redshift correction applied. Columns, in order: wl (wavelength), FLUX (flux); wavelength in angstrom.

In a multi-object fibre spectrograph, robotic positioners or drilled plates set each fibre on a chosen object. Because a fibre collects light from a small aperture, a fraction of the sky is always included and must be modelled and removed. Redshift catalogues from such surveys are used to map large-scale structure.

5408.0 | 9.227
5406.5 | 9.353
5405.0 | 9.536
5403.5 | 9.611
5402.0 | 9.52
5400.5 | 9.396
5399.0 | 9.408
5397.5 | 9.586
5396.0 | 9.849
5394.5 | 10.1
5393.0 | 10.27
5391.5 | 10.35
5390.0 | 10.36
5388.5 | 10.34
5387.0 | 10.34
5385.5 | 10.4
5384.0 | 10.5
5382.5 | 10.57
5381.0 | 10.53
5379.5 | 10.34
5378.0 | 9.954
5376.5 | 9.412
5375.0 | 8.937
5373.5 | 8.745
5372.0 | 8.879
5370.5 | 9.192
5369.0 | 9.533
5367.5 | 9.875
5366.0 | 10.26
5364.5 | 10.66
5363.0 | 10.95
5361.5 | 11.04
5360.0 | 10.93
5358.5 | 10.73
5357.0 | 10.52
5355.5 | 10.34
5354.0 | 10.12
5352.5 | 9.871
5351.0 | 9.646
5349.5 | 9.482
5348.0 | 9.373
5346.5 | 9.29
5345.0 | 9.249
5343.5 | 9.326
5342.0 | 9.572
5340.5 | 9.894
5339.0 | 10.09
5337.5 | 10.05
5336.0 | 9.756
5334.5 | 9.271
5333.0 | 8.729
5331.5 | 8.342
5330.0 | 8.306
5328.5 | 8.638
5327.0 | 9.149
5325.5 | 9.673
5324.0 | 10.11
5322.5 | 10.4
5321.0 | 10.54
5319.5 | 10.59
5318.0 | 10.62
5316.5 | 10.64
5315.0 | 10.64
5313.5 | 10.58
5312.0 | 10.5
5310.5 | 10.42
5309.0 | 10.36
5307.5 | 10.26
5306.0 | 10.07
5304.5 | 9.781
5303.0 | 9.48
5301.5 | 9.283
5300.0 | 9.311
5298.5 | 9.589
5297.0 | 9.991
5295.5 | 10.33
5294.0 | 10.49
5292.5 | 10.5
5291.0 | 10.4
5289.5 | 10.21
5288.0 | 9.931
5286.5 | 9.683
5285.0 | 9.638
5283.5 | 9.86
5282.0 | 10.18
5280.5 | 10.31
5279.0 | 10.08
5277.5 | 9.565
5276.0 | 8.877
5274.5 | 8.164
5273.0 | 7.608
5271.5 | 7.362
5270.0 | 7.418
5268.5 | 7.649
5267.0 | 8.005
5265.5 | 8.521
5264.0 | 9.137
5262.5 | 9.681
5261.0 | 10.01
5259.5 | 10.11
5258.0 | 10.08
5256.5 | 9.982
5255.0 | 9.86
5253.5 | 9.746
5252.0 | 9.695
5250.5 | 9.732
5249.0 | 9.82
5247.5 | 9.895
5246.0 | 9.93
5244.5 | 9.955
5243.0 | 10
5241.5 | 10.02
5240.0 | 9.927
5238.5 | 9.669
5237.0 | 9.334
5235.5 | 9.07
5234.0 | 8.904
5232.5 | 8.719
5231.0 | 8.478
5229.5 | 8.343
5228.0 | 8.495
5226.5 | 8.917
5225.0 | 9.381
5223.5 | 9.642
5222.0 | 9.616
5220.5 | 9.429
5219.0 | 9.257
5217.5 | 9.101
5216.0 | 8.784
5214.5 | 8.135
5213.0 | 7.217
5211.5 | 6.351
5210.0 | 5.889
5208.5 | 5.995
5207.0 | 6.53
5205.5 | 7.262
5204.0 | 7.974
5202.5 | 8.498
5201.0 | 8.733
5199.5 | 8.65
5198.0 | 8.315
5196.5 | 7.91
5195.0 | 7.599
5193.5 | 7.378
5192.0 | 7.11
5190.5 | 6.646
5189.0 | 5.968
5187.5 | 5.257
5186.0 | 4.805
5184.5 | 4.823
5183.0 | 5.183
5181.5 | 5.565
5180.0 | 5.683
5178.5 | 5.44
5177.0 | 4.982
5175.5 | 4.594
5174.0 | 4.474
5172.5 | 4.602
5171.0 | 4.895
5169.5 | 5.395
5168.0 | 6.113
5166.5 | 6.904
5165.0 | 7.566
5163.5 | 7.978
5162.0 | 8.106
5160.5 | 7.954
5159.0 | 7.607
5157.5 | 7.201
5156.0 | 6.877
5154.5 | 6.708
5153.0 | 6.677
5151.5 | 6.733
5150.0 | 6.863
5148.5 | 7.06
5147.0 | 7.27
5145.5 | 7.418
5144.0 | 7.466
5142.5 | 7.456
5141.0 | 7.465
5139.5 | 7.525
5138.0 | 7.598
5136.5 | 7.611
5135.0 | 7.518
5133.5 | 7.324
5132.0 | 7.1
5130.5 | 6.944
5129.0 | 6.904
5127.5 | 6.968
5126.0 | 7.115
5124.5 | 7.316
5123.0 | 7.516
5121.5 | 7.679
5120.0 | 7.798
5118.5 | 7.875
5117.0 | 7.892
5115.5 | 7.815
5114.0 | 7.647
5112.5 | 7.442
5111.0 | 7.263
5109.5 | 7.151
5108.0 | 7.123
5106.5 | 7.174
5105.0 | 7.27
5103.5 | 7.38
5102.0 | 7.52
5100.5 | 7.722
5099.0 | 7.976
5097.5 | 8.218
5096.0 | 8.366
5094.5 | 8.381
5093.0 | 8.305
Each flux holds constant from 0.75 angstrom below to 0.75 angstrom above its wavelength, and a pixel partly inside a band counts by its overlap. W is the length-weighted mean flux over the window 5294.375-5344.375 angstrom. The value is 9.83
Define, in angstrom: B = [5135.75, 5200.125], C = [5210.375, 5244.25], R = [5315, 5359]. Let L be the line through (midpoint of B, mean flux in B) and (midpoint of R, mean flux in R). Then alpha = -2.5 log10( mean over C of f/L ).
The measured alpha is -0.16 mag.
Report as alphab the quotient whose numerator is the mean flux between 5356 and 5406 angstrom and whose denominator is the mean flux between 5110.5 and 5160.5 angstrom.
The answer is 1.4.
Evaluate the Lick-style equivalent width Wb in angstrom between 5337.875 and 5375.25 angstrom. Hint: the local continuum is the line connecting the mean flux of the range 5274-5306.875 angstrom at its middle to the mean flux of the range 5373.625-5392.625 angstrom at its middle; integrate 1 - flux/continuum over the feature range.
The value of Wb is 0.6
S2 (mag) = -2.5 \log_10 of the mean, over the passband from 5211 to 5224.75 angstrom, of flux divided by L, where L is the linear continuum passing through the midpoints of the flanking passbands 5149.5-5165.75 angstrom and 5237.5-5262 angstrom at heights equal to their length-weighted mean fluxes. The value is 0.04 mag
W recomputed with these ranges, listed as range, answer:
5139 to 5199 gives 6.54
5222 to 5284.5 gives 9.28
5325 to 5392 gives 9.81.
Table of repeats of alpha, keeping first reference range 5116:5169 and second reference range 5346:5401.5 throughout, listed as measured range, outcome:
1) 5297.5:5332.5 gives -0.06 mag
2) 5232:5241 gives -0.11 mag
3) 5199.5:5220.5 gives 0.05 mag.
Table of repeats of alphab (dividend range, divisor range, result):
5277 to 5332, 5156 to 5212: 1.52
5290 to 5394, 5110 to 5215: 1.44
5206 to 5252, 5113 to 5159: 1.21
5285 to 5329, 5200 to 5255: 1.14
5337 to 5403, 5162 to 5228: 1.42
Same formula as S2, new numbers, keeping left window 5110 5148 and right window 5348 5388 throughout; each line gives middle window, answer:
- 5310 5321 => -0.12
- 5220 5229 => -0.09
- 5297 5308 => -0.04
